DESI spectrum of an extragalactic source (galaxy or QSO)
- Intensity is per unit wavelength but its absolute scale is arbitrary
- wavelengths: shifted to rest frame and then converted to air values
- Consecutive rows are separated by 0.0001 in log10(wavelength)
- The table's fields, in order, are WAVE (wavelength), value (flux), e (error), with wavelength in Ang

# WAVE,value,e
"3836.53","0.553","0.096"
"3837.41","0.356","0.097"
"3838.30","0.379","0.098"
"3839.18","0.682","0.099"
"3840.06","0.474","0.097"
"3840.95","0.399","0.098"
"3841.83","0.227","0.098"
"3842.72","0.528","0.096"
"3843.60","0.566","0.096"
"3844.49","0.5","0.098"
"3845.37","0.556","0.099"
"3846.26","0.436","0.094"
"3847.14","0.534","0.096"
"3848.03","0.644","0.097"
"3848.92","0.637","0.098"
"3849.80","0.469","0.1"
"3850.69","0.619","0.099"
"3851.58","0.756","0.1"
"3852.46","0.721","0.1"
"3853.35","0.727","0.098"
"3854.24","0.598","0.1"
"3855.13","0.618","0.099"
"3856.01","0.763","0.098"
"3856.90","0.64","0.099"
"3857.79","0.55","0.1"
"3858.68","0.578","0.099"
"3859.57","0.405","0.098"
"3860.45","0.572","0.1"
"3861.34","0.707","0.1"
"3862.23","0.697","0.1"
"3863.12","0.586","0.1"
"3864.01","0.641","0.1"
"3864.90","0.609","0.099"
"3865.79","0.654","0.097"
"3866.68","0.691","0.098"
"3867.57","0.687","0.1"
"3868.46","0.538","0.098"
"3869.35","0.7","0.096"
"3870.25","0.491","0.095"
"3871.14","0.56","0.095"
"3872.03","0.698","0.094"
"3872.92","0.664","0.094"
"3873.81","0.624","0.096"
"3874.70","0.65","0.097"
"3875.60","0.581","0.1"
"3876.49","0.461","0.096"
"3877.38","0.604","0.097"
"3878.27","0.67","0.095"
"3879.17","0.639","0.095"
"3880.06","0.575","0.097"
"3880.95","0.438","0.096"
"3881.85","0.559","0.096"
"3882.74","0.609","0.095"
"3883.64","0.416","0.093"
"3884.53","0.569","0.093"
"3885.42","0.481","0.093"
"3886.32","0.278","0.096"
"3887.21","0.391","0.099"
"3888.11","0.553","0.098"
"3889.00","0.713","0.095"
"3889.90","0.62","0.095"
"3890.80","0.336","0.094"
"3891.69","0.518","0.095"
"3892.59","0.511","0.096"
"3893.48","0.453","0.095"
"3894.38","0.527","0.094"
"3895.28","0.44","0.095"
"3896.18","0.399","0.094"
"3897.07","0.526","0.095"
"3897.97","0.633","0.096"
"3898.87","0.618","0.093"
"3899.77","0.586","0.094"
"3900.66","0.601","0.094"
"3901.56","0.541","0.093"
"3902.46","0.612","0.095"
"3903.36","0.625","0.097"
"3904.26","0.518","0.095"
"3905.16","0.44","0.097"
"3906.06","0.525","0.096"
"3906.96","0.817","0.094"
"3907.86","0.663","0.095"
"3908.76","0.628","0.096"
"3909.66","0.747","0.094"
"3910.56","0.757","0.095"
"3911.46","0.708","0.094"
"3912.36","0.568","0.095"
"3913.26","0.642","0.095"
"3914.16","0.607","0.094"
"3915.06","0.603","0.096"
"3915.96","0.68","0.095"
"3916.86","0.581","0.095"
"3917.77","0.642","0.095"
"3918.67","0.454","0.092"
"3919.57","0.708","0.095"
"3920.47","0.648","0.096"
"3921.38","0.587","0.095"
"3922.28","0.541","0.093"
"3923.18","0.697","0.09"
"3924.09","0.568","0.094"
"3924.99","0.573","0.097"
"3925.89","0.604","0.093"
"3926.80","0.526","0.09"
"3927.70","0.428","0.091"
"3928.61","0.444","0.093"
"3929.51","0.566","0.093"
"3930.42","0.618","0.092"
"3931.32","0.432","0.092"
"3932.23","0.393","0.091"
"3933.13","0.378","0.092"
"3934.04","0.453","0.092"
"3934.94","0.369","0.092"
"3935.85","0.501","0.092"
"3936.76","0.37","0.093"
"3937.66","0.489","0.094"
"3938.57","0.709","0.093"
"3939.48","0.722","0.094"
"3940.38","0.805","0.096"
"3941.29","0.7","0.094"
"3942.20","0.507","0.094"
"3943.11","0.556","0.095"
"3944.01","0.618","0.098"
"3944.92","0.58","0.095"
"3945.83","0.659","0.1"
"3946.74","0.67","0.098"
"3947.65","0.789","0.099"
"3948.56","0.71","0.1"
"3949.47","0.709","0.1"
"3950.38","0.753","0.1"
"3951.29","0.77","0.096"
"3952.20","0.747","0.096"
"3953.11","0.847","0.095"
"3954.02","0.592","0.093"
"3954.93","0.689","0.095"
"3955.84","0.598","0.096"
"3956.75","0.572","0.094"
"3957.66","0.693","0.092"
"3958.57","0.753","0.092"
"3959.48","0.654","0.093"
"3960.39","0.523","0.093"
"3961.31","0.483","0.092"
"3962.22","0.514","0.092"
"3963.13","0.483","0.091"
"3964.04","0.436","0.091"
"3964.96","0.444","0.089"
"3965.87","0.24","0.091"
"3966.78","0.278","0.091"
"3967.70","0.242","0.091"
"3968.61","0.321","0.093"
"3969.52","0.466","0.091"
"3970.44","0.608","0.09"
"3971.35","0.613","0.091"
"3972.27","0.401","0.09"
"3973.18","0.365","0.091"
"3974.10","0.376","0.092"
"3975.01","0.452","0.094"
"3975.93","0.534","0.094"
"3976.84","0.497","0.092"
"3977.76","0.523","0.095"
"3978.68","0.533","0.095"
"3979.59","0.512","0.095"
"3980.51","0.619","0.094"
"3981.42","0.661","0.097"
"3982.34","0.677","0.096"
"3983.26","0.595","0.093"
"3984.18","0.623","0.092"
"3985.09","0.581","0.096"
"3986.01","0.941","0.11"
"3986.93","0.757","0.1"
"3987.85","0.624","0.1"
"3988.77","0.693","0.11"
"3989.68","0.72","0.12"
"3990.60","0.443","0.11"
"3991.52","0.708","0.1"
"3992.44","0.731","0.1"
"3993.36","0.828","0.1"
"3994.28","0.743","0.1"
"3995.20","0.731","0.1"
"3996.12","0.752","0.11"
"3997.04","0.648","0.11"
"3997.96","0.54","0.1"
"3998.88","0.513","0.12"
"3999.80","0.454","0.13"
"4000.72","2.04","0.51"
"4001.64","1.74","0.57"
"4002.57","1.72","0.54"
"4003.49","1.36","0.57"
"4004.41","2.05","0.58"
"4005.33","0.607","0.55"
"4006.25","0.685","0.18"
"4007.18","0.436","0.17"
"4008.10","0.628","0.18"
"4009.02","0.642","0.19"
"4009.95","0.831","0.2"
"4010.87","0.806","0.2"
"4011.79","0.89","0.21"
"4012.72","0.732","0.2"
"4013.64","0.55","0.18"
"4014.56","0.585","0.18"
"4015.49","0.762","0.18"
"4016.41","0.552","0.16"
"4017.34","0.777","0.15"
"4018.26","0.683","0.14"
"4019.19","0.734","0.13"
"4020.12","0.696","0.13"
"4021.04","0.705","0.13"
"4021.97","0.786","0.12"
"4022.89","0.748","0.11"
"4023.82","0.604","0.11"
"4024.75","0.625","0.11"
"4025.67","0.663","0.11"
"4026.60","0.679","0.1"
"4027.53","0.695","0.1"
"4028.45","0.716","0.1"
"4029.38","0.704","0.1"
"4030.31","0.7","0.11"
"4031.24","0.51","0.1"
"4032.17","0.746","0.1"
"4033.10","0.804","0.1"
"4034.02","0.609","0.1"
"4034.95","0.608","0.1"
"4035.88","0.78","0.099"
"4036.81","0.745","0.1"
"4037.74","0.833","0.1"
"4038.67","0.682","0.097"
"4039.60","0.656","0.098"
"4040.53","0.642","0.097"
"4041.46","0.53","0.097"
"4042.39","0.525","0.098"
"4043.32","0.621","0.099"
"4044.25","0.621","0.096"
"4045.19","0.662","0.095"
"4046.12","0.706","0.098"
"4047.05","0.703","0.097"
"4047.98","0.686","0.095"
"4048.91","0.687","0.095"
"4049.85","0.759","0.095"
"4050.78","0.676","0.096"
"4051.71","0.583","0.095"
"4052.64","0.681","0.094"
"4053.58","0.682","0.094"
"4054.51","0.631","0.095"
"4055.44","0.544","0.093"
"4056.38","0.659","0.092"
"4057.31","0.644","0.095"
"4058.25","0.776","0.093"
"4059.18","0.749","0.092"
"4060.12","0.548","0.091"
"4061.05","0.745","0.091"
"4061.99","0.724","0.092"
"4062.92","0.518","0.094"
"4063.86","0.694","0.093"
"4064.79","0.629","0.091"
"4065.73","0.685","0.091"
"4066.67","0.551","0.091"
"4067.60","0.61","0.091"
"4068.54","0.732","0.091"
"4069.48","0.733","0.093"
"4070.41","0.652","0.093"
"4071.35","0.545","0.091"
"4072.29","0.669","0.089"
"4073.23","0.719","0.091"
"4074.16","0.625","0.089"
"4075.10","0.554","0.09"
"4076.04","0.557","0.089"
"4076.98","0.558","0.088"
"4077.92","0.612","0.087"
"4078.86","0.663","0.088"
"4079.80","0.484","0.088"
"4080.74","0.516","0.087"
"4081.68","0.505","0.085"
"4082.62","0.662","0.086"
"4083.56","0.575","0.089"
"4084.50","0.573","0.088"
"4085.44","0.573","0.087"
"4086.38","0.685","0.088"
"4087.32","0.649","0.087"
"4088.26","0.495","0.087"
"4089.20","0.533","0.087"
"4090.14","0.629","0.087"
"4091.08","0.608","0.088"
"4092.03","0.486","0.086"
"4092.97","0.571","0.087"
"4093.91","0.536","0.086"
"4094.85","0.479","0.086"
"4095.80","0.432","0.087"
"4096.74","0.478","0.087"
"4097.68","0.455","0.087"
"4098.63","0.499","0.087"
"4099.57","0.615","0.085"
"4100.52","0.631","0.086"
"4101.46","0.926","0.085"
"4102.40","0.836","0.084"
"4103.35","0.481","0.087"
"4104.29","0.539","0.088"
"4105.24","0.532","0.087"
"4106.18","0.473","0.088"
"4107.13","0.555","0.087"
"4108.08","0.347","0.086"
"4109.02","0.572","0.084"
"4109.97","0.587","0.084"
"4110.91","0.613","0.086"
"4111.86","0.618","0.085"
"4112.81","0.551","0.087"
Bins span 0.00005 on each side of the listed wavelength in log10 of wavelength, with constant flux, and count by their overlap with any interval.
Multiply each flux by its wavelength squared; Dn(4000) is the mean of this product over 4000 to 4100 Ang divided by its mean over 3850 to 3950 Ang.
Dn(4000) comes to 1.27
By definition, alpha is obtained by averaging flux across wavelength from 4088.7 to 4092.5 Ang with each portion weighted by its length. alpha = 0.563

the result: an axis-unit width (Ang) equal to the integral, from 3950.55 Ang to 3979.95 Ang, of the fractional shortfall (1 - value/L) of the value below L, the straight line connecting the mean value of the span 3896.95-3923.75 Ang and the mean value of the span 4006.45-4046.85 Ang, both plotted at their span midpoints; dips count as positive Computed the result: 5.5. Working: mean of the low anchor 0.618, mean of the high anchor 0.679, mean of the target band 0.526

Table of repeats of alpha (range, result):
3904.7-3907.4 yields 0.592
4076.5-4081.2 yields 0.566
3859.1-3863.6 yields 0.594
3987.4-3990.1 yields 0.68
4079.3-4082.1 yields 0.503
